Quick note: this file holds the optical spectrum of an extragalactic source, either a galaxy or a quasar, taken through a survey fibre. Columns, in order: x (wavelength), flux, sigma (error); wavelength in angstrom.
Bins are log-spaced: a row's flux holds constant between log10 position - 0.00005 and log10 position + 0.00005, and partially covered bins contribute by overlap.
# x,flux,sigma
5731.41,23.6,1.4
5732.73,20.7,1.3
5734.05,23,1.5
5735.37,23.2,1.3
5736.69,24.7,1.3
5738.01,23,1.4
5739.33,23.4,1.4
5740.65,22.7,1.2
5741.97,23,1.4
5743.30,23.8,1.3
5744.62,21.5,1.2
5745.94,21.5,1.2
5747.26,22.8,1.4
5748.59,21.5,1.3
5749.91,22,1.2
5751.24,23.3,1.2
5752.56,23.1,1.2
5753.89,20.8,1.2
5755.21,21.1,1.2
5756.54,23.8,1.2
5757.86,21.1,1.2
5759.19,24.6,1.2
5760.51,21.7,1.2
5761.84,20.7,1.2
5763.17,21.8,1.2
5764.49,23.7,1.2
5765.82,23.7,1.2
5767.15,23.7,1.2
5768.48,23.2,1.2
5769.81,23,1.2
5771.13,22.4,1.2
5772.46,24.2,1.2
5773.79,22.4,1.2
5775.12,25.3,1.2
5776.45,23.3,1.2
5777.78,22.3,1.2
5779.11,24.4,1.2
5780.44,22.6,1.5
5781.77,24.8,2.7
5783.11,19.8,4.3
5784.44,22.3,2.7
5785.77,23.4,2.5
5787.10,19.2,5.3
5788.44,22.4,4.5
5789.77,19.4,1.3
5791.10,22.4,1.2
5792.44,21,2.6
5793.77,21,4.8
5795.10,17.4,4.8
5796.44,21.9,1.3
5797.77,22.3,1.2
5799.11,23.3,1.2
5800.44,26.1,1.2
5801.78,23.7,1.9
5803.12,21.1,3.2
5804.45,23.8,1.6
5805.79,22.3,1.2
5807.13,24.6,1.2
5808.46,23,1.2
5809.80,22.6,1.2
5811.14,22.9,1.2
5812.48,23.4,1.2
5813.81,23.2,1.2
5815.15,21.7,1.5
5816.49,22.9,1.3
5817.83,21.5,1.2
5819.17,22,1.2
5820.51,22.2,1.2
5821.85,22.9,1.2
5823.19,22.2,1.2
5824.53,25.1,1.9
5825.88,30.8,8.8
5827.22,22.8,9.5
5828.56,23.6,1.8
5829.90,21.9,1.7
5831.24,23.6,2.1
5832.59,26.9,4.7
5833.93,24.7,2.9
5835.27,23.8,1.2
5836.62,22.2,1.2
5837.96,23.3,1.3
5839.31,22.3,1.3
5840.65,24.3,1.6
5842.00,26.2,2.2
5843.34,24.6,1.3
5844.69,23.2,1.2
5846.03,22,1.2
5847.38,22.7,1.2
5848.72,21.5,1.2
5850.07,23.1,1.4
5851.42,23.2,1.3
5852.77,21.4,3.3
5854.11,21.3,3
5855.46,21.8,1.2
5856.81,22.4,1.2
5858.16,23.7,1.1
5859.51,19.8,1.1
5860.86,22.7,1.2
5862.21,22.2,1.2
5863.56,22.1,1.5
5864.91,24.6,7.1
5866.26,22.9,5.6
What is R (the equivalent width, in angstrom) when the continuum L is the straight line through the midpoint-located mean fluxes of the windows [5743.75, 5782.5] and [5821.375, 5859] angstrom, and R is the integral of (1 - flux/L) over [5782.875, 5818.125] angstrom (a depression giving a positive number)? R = 1.38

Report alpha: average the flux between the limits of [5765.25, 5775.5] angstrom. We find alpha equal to 23.4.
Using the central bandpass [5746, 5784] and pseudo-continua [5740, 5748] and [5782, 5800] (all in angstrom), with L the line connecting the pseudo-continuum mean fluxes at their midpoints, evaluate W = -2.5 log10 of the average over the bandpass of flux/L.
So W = -0.035 mag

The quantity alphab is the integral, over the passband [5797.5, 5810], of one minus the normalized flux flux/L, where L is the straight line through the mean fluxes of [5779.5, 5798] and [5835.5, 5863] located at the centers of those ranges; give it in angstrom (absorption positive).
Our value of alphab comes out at -0.9 angstrom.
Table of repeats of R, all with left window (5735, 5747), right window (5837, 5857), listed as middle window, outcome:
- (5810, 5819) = 0.1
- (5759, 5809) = 0.8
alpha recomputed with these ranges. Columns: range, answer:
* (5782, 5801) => 21.6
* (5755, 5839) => 22.9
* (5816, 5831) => 23.5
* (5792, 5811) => 22.5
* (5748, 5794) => 22.5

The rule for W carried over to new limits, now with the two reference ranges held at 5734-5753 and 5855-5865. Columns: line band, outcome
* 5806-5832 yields -0.039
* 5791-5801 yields 0.036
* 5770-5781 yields -0.033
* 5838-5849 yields -0.050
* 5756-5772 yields -0.003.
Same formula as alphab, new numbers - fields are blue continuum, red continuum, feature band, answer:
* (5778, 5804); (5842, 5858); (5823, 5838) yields -1.26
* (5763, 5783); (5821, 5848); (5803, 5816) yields 0.42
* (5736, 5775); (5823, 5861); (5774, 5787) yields -0.01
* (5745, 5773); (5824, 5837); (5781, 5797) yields 1.46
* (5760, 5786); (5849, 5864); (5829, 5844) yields -1.11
